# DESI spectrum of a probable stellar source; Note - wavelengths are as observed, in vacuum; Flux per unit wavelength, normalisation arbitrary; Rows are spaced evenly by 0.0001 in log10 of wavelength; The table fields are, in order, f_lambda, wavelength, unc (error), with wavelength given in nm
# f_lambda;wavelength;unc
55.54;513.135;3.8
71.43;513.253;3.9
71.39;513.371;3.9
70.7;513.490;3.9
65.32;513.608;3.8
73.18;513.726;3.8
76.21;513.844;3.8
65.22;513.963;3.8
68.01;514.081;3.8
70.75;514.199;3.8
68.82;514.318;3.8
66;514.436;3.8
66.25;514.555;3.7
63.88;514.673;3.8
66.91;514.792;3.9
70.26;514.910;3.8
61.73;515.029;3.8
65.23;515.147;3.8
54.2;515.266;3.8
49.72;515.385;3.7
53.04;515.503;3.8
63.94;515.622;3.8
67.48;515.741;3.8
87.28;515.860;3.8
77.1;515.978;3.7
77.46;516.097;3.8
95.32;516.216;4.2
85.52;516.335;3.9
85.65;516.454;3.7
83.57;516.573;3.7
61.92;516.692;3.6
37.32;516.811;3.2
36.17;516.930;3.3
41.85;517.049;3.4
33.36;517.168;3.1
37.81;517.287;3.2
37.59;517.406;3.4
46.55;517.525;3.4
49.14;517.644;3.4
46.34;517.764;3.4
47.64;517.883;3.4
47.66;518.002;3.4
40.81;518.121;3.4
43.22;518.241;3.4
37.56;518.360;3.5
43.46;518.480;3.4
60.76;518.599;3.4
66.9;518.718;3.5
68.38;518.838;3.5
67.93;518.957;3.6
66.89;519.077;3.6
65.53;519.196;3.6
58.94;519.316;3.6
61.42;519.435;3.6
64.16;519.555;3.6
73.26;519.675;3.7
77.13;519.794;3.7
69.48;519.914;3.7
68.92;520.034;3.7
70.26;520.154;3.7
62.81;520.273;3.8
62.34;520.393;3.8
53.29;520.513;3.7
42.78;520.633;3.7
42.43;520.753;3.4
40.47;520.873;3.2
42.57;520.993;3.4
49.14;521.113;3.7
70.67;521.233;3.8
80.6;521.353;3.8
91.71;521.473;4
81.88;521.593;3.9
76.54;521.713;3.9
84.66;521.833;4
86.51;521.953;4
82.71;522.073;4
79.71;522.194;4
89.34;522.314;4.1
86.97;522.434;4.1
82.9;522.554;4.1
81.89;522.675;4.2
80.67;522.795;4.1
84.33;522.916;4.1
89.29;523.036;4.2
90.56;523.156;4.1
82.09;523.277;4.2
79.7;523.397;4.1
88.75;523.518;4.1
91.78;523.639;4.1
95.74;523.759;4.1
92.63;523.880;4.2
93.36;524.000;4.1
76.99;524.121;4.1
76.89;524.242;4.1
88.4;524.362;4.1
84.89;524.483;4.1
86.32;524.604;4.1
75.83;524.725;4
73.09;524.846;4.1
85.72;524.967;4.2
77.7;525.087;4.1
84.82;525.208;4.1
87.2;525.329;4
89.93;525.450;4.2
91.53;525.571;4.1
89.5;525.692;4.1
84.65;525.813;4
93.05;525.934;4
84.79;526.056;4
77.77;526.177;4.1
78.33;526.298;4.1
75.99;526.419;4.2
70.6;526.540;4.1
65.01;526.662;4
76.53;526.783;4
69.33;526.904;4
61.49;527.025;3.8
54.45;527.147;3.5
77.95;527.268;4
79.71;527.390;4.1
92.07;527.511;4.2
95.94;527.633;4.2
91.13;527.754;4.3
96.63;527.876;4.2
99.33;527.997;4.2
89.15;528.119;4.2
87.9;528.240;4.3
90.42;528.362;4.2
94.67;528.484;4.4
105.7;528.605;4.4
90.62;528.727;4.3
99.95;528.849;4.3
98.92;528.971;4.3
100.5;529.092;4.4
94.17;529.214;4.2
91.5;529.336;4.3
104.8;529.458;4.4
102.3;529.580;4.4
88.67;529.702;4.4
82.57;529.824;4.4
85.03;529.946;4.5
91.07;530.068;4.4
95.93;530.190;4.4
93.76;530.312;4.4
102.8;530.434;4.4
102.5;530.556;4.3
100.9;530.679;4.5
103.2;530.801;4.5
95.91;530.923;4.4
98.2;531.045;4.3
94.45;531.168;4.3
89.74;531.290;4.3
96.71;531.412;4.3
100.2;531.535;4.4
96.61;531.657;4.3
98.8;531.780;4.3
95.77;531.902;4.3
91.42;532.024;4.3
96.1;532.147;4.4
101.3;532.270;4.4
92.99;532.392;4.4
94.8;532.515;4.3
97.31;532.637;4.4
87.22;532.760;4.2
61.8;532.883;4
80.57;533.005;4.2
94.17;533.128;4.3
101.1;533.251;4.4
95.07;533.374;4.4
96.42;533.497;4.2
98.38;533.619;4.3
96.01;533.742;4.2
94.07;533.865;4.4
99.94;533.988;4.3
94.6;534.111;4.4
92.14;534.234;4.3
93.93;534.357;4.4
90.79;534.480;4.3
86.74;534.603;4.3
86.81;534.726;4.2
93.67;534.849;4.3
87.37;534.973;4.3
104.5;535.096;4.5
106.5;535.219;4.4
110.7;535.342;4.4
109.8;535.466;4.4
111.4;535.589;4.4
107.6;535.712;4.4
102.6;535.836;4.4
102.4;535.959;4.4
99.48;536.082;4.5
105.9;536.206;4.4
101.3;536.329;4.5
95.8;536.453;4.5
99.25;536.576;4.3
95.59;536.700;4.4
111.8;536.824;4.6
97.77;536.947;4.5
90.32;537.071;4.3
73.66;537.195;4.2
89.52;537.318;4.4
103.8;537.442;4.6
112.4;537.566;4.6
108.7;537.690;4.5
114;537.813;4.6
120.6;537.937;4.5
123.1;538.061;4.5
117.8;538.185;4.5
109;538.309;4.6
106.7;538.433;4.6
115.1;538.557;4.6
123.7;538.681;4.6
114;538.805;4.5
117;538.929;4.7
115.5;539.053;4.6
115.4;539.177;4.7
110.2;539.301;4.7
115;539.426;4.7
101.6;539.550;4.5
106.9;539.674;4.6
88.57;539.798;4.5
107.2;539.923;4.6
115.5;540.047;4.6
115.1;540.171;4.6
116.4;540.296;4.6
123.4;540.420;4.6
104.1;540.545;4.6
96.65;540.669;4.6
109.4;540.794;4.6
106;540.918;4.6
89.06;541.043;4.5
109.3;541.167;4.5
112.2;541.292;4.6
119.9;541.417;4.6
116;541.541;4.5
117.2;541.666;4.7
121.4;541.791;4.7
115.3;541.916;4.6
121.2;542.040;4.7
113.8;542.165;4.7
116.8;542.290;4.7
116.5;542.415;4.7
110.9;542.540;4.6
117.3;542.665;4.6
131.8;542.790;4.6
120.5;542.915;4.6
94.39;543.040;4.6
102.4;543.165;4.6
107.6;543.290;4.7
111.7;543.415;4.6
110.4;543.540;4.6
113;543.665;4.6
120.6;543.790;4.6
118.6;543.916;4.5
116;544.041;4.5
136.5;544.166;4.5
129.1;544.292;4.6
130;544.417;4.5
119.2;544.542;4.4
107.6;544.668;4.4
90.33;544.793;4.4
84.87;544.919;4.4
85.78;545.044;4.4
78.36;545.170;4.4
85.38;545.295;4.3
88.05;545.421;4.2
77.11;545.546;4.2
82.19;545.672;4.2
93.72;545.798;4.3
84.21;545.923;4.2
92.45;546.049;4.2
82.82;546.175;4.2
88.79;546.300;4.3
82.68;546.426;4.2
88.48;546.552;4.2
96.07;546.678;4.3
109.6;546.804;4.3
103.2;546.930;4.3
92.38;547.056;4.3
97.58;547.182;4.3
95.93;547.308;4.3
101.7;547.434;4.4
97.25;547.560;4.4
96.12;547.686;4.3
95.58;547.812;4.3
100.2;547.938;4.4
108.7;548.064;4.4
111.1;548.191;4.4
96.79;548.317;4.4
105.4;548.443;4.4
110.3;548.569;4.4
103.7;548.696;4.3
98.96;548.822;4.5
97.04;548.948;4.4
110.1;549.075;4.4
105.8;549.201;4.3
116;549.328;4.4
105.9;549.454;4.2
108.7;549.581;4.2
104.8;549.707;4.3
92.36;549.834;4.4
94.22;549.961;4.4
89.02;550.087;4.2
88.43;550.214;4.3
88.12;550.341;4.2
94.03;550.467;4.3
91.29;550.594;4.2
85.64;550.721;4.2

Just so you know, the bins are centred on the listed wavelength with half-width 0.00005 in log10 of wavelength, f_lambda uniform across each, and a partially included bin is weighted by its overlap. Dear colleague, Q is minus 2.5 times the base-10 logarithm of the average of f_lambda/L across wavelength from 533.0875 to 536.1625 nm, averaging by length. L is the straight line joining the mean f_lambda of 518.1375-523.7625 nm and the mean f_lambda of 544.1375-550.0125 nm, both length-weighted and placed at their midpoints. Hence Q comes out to -0.15 mag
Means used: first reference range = 70.2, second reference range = 99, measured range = 98.3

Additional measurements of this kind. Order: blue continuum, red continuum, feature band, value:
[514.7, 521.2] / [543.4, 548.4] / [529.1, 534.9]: -0.19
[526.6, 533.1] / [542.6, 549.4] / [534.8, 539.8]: -0.10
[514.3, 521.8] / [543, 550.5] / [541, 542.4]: -0.22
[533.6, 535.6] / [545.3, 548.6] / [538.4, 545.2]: -0.16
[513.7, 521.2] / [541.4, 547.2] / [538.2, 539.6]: -0.18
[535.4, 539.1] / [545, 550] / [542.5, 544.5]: -0.17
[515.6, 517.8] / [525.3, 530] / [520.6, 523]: 0.00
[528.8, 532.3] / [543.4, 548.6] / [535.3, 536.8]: -0.06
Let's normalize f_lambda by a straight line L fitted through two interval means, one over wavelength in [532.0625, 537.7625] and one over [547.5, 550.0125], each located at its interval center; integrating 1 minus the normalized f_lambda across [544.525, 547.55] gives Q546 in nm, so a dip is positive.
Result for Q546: 0.30 nm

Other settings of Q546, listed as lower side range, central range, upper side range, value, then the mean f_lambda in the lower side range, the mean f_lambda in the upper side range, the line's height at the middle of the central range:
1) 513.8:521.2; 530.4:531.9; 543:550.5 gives -0.370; 59.9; 100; 78.8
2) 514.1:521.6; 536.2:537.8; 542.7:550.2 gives -0.200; 60.7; 102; 88.1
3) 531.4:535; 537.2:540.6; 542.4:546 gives -0.389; 93.1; 105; 99.5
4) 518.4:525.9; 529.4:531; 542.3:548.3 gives -0.214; 75.5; 102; 84.8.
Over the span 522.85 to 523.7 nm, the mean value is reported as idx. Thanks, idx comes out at 86.6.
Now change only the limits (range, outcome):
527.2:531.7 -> 94.6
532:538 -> 97.6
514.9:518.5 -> 56.9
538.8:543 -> 112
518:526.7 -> 74.1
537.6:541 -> 112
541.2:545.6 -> 110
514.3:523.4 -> 65.1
